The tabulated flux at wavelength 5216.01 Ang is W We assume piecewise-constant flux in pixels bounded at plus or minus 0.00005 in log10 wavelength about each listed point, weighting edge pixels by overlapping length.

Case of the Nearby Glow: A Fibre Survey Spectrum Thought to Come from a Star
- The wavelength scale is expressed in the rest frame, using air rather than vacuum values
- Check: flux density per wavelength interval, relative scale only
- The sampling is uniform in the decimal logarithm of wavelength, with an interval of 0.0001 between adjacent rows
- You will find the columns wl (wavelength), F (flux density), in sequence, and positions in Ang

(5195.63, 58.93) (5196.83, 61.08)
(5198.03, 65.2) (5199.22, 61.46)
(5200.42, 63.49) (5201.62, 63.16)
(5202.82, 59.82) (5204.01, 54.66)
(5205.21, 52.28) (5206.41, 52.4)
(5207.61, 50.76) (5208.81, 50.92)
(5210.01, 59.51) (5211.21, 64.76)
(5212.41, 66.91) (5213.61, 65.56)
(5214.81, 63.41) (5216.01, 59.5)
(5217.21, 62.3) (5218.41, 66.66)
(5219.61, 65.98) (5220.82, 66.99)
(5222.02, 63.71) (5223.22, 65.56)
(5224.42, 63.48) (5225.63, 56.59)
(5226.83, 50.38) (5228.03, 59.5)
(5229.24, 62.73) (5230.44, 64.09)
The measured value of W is 59.5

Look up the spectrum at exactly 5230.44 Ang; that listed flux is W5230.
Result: 64.09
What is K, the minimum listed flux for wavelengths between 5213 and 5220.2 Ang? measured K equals 59.5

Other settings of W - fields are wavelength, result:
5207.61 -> 50.76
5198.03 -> 65.2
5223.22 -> 65.56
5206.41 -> 52.4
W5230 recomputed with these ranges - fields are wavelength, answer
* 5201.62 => 63.16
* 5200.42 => 63.49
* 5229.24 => 62.73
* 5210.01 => 59.51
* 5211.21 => 64.76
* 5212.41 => 66.91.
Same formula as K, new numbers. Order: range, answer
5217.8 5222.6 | 63.71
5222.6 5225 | 63.48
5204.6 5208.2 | 50.76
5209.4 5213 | 59.51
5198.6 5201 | 61.46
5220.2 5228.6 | 50.38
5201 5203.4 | 59.82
